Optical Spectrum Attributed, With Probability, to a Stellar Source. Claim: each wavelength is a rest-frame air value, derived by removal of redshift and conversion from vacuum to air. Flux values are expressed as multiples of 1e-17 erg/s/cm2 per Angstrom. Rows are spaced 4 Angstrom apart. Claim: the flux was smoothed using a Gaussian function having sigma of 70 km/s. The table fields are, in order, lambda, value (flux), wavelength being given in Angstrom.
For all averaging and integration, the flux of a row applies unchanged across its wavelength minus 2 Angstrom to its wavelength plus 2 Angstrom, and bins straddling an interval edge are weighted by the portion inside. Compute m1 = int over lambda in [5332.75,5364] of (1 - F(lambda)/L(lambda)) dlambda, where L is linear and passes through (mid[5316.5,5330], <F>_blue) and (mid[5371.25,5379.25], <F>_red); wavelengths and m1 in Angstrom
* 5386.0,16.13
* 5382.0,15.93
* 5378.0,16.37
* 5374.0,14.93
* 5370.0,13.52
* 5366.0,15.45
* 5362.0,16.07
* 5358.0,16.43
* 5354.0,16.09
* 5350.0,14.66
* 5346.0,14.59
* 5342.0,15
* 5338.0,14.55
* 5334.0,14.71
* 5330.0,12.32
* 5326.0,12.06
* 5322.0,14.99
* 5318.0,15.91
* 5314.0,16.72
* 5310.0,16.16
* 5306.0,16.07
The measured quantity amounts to -1.3 Angstrom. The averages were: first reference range 14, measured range 15.3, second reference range 15.4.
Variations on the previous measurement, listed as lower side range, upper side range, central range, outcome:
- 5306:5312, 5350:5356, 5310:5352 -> 3.3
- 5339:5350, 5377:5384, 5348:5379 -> 0.1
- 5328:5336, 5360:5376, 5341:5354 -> -0.7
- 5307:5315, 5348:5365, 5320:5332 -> 2.3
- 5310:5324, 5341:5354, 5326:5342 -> 1.6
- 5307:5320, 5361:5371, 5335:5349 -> 0.8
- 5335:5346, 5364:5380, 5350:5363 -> -0.9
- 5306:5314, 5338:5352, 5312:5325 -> 0.3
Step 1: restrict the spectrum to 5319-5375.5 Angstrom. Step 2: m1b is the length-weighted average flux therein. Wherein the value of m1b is 14.7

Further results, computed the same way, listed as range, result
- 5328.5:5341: 14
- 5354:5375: 15.4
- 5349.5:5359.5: 15.9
